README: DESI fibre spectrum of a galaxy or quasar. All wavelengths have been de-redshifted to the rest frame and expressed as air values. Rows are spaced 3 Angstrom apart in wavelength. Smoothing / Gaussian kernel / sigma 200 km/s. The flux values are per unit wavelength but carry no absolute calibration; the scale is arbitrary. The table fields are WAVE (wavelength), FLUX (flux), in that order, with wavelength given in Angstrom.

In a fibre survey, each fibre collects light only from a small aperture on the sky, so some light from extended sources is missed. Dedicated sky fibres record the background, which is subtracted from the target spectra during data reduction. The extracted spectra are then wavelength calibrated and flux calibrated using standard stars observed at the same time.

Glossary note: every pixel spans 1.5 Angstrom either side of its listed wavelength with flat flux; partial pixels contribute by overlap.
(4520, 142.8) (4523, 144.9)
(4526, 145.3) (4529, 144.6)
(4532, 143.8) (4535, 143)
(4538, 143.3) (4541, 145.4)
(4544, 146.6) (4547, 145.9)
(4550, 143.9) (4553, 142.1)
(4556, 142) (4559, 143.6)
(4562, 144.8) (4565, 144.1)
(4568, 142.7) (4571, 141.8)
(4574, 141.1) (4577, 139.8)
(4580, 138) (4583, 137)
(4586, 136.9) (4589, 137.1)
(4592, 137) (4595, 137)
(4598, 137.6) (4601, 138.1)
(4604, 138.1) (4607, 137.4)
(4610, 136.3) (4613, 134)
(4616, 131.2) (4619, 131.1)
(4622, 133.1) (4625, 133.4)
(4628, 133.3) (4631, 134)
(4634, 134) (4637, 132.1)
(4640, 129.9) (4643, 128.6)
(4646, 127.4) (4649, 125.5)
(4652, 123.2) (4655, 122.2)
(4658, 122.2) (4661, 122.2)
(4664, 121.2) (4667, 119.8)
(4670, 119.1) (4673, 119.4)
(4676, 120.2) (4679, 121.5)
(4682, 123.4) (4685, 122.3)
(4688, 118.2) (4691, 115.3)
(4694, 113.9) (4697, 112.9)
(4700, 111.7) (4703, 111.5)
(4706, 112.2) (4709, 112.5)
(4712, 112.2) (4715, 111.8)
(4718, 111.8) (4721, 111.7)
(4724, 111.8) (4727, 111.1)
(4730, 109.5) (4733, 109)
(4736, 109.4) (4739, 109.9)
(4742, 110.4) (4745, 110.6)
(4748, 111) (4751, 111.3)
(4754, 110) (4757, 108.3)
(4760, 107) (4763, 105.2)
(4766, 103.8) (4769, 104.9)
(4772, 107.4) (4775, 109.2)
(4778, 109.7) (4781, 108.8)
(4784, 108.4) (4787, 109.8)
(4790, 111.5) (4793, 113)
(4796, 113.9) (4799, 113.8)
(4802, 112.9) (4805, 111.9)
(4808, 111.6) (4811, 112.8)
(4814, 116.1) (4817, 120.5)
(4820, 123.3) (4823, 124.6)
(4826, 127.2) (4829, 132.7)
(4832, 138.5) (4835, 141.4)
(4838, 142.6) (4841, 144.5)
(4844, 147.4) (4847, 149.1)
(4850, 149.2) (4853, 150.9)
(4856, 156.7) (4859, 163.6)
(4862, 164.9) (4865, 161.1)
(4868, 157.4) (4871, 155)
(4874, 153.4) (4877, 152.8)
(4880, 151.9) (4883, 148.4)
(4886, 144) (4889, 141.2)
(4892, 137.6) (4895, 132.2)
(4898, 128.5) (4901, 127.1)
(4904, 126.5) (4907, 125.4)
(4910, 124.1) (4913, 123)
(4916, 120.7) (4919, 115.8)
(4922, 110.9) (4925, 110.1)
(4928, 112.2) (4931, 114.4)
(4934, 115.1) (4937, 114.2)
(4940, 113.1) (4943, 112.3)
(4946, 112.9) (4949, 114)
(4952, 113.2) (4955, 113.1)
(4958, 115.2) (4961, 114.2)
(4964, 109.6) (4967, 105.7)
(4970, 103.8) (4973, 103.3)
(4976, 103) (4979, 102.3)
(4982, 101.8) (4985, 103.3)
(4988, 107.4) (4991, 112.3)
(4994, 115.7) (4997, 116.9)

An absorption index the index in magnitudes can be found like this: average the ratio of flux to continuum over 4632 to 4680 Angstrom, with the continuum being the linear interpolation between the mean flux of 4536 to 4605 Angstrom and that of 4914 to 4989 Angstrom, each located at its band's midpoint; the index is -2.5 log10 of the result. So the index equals 0.08 mag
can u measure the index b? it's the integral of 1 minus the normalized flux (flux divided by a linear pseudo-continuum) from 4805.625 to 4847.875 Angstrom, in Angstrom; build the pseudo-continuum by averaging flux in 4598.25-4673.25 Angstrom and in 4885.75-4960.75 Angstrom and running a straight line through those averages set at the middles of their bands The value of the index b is -2.40 Angstrom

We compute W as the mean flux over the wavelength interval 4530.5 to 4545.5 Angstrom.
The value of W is 144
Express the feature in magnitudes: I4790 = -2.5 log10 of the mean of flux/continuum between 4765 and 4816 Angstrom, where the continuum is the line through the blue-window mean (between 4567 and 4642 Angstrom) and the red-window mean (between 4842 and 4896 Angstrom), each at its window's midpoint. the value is 0.30 mag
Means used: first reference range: 136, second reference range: 151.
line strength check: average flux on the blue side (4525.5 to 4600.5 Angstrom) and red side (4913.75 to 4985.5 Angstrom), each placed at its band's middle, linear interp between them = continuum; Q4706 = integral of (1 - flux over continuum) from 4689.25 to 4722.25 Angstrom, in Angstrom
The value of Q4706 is 4.5 Angstrom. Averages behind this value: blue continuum 142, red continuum 111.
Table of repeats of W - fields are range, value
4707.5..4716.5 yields 112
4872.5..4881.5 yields 153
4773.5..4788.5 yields 109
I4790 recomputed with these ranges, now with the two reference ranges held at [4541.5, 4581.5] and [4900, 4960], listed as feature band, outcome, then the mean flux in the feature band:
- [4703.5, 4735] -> 0.18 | 111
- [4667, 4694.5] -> 0.13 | 119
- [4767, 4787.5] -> 0.18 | 108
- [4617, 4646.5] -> 0.05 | 132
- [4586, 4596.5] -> 0.03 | 137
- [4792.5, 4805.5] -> 0.12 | 113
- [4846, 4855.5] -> -0.23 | 150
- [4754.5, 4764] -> 0.20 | 107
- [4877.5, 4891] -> -0.22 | 147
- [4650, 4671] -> 0.12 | 122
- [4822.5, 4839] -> -0.09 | 135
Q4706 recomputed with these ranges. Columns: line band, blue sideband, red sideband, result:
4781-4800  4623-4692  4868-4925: 2.7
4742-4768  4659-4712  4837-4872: 4.7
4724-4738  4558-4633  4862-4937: 2.6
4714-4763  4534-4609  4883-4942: 8.2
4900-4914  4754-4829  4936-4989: -1.9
